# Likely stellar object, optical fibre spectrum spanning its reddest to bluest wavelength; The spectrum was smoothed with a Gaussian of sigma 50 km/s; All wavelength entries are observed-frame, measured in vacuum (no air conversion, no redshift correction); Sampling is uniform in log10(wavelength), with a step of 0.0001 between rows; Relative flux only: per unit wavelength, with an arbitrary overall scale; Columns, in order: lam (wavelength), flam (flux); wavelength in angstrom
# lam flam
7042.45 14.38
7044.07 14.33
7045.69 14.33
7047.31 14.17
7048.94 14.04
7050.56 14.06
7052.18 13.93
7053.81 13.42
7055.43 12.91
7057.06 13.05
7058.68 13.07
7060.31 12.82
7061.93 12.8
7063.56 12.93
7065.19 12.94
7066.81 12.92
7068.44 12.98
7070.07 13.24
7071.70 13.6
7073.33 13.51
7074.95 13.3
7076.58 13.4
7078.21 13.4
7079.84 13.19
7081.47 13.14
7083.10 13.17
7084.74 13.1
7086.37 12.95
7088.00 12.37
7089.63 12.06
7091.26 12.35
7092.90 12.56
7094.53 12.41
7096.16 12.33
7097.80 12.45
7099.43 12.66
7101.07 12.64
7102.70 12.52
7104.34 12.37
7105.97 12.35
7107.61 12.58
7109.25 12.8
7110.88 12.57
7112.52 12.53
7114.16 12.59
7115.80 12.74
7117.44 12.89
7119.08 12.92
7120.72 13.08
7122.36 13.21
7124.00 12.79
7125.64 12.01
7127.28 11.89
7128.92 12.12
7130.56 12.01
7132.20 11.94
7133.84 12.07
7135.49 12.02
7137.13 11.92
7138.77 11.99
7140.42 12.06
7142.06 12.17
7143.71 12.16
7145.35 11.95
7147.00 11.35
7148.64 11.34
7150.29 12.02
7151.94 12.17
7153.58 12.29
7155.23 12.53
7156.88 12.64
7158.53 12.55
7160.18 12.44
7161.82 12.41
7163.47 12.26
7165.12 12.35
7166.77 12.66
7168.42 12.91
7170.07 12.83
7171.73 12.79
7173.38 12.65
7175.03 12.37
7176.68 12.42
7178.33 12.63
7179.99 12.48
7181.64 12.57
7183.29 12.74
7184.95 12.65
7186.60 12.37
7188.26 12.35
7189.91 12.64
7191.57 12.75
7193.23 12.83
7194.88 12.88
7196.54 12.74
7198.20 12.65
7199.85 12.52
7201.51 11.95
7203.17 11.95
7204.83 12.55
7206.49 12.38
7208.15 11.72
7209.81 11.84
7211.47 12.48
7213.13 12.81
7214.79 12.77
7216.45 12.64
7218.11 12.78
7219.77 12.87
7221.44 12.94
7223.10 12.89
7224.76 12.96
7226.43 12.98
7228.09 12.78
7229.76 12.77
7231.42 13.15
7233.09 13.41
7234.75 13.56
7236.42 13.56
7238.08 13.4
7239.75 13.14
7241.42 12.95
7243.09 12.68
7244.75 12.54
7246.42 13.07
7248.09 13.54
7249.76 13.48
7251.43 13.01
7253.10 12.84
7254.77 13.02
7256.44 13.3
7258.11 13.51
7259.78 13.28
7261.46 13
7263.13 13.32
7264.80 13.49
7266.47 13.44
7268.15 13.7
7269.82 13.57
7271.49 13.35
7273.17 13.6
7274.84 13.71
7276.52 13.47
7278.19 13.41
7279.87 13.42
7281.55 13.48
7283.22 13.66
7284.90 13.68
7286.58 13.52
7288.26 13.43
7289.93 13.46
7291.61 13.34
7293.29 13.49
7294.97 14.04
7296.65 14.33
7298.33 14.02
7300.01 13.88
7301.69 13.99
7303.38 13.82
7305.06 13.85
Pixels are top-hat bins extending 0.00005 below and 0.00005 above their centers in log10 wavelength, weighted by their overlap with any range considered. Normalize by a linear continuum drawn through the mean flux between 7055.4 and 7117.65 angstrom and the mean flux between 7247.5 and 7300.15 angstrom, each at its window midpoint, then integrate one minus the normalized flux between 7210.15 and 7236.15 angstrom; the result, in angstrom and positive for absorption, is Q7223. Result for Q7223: 0.8 angstrom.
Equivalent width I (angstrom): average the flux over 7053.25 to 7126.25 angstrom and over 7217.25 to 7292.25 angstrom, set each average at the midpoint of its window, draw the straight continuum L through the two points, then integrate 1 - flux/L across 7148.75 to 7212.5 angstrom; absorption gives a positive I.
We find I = 3.0 angstrom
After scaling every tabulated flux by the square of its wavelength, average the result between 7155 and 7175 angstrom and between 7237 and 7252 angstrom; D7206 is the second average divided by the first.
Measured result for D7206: 1.1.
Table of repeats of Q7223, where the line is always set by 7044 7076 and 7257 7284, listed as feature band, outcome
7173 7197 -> 1.5 angstrom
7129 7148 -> 2.1 angstrom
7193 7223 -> 2.1 angstrom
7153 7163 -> 0.7 angstrom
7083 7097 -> 0.9 angstrom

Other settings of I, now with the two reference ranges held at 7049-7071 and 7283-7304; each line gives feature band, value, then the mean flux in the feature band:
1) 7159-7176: 1.11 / 12.6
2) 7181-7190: 0.63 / 12.5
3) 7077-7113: 1.64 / 12.7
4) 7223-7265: 1.49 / 13.1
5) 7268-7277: 0.09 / 13.6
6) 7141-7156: 1.57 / 12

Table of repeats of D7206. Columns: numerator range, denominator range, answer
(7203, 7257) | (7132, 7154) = 1.10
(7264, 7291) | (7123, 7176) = 1.14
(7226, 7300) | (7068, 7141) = 1.11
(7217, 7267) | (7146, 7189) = 1.08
